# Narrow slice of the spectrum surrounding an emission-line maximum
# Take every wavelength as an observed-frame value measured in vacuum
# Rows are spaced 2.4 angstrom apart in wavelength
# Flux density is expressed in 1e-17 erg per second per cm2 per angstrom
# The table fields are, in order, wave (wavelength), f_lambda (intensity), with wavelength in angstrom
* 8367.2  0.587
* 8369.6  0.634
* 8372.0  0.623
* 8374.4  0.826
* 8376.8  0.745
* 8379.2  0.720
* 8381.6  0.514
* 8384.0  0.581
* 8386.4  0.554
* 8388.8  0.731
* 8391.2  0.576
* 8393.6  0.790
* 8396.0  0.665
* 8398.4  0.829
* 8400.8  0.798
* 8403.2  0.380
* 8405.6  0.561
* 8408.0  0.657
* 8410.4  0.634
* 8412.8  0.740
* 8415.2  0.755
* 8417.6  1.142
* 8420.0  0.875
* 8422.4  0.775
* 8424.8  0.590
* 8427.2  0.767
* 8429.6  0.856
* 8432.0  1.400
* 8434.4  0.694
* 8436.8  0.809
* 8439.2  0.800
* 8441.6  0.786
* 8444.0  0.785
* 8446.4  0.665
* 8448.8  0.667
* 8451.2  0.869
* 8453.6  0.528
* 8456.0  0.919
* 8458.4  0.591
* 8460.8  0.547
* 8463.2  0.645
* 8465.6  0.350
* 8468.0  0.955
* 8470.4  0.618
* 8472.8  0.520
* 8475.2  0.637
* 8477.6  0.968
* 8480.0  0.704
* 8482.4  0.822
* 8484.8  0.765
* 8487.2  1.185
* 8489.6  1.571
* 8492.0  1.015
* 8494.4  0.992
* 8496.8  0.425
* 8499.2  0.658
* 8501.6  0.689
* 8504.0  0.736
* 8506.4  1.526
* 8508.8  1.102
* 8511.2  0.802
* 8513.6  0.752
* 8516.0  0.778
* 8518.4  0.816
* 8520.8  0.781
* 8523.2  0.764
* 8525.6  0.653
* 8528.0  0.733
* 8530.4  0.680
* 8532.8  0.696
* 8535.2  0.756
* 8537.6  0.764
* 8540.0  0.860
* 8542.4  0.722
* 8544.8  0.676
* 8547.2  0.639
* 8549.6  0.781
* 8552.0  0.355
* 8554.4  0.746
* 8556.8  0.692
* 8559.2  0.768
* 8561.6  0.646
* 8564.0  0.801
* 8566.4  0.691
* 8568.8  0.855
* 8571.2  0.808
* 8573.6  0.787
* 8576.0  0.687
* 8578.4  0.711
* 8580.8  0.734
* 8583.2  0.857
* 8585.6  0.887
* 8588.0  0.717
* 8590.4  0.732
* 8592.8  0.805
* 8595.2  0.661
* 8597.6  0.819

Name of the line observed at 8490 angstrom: [S II]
